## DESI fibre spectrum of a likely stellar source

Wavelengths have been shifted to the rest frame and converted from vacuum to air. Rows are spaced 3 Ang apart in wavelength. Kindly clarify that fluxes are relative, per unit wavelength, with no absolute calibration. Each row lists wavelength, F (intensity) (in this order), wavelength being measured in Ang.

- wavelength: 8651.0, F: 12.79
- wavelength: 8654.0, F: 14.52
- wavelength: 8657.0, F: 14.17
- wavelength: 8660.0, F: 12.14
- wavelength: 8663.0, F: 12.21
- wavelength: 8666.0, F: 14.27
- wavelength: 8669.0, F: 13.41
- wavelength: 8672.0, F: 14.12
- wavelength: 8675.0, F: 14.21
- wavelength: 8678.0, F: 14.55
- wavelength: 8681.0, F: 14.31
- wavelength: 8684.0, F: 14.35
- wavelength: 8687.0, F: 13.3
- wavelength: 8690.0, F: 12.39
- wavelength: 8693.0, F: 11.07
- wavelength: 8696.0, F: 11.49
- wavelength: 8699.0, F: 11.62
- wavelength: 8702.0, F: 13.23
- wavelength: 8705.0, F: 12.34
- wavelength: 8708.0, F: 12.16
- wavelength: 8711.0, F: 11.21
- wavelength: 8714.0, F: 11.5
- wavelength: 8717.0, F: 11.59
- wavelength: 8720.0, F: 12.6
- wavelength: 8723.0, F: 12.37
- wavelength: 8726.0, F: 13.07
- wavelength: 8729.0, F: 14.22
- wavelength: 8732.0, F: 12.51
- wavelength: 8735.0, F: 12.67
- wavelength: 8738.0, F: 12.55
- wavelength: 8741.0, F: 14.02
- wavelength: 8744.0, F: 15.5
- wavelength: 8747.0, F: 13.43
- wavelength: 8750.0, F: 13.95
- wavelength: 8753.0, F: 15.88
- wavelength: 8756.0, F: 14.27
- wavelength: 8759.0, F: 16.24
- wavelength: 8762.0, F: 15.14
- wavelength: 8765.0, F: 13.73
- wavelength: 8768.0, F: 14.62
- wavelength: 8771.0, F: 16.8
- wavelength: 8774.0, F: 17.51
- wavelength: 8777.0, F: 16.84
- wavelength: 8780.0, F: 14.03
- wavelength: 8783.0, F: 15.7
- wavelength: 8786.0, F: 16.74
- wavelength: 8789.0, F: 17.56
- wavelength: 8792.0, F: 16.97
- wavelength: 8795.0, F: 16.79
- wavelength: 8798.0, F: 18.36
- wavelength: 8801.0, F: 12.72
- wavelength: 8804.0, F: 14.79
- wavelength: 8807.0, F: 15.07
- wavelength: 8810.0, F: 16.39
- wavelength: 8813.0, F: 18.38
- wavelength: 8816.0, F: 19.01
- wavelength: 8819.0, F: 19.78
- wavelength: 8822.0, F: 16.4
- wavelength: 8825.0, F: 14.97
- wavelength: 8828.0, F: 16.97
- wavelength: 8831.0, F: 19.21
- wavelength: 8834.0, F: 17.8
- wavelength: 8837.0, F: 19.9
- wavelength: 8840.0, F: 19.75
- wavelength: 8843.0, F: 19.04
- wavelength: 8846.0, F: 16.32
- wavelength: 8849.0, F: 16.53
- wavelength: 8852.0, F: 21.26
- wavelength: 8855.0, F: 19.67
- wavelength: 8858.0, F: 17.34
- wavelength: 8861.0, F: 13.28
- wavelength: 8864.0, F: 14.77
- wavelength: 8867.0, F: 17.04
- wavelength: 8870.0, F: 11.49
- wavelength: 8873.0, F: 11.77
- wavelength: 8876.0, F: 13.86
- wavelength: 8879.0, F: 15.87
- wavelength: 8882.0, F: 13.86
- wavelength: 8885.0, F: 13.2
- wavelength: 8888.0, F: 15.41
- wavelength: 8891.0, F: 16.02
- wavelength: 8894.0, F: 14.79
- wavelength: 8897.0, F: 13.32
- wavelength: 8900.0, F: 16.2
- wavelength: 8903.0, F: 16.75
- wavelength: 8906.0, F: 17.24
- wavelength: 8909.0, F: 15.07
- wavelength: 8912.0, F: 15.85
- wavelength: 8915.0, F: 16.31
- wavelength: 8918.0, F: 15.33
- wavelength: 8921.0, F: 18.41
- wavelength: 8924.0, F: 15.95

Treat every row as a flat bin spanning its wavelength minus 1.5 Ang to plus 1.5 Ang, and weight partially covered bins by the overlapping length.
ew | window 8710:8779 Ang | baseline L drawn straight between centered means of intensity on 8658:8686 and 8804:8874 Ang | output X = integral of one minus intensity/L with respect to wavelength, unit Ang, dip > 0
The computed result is 5.3 Ang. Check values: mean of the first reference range 13.7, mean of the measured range 14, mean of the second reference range 17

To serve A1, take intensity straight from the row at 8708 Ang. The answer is 12.16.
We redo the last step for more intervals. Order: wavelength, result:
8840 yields 19.75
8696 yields 11.49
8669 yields 13.41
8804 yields 14.79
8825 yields 14.97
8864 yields 14.77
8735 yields 12.67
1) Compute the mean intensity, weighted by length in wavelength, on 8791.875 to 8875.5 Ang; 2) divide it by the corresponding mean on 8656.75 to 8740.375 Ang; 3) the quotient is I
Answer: 1.3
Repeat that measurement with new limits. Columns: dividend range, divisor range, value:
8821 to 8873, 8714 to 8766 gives 1.24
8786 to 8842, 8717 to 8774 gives 1.22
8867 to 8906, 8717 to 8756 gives 1.08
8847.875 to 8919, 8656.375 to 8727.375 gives 1.21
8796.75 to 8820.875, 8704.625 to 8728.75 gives 1.38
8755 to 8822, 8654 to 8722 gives 1.26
